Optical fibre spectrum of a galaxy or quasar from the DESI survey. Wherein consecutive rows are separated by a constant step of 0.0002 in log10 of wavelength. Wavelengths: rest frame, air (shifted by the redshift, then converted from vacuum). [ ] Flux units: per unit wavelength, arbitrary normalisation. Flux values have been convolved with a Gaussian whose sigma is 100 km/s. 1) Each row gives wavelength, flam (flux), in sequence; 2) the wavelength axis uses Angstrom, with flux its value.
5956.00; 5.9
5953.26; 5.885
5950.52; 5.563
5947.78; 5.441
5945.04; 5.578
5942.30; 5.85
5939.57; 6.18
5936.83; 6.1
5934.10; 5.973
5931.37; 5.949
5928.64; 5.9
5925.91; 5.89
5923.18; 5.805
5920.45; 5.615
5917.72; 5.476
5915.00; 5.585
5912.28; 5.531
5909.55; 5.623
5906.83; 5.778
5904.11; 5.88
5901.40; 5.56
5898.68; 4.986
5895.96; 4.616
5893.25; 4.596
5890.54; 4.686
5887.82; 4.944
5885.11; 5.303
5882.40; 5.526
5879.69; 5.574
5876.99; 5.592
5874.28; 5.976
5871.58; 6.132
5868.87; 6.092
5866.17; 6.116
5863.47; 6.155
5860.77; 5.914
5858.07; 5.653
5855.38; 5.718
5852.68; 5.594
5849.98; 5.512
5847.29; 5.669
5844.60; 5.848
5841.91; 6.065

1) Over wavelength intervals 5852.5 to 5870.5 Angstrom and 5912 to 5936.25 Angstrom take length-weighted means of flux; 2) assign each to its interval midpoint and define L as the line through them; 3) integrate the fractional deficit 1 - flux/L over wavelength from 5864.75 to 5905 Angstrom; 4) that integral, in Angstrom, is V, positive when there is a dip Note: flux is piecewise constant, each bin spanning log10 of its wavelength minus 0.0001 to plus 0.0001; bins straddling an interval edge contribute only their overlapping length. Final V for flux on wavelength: 2.9 Angstrom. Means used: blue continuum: 5.91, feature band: 5.43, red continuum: 5.77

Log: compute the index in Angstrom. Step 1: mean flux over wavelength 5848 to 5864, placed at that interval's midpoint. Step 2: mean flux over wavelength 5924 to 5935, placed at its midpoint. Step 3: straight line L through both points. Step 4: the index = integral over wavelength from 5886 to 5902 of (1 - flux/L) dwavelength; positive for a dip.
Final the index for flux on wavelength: 2.6 Angstrom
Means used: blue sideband 5.73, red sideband 5.92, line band 4.88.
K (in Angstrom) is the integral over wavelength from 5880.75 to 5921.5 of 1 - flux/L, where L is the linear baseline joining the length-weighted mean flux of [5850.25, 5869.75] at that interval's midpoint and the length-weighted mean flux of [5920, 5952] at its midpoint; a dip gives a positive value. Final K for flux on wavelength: 3.7 Angstrom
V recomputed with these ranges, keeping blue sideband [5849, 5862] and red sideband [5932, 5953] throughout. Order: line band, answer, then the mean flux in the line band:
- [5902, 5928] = 0.39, 5.69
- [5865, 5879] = -0.62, 5.96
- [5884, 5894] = 1.47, 4.89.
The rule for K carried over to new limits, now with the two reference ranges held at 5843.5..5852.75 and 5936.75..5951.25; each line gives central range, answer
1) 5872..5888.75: 0.47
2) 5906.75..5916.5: 0.21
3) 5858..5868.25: -0.60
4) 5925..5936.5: -0.39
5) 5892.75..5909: 1.22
